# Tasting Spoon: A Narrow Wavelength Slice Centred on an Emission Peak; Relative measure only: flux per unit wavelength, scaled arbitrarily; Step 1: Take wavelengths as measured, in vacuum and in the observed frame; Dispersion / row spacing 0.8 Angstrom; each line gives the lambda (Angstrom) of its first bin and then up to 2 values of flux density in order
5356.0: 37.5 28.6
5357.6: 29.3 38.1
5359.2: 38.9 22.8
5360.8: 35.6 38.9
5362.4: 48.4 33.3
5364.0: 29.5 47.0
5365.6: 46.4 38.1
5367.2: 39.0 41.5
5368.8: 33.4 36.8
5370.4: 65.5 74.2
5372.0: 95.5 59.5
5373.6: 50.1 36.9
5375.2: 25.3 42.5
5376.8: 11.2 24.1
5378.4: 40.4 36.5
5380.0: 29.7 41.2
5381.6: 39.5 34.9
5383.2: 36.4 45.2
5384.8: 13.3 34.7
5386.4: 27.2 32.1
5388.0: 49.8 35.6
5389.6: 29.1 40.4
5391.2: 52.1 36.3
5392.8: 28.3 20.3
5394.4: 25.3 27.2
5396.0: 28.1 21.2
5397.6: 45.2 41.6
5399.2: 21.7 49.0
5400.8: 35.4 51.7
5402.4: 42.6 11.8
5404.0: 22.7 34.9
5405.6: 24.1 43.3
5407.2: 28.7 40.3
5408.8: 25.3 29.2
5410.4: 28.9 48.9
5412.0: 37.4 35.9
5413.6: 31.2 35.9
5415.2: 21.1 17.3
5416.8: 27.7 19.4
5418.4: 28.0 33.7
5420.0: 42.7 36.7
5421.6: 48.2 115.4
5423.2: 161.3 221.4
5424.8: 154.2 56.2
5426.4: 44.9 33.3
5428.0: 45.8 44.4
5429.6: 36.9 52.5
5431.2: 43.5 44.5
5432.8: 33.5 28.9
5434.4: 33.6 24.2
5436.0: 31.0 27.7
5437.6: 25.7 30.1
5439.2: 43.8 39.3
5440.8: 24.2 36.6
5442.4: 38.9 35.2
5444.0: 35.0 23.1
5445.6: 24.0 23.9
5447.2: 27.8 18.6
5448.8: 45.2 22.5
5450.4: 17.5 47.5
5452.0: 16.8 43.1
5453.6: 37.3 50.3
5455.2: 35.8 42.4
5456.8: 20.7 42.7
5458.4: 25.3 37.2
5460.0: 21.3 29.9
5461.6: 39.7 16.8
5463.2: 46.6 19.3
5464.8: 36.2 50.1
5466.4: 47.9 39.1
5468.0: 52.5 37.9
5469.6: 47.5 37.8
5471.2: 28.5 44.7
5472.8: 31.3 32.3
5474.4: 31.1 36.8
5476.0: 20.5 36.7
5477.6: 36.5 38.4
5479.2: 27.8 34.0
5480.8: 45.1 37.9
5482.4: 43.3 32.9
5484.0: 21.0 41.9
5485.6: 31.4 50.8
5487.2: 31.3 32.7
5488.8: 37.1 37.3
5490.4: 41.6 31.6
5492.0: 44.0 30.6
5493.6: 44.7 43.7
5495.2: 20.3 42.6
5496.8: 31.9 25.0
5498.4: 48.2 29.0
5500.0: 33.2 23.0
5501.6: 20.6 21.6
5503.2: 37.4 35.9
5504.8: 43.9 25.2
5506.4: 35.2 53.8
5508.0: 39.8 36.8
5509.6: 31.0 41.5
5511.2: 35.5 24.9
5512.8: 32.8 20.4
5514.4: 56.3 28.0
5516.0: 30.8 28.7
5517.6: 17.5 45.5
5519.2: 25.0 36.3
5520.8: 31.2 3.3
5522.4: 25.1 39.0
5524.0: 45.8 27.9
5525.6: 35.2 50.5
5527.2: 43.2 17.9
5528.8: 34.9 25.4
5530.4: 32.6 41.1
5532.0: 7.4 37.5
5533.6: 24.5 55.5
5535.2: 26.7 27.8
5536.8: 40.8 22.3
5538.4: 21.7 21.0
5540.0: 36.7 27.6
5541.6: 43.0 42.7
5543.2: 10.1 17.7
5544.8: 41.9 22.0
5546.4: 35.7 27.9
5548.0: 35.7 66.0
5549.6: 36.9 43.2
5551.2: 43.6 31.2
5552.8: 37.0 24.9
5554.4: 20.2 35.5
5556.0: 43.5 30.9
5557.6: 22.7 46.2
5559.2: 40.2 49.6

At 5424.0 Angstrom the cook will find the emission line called [O III]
